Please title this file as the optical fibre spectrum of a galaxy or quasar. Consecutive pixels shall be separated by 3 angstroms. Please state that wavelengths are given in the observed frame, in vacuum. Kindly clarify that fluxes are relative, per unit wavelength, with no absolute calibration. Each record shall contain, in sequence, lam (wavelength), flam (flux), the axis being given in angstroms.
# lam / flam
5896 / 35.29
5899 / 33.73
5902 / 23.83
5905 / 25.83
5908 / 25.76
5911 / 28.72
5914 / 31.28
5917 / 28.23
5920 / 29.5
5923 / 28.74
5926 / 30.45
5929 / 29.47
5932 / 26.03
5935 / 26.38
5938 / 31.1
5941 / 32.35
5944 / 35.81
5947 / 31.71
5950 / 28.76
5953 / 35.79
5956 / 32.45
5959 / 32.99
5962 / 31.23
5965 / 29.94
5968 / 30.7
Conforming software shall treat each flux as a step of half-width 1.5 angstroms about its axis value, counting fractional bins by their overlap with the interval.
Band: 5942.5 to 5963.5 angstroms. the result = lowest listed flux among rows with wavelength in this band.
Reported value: 28.76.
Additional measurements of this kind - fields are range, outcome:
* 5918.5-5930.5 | 28.74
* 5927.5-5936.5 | 26.03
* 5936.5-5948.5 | 31.1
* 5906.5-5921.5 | 25.76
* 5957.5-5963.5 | 31.23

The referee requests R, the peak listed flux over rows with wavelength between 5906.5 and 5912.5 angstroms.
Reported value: 28.72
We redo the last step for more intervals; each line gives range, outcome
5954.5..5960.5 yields 32.99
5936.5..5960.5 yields 35.81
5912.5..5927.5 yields 31.28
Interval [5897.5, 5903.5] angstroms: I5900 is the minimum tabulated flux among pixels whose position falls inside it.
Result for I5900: 23.83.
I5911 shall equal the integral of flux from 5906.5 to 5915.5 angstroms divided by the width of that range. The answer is 28.6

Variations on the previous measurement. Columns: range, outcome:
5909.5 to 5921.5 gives 29.4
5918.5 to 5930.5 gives 29.5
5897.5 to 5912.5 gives 27.6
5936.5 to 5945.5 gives 33.1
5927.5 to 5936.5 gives 27.3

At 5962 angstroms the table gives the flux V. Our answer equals 31.23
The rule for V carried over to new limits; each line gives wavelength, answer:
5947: 31.71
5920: 29.5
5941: 32.35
